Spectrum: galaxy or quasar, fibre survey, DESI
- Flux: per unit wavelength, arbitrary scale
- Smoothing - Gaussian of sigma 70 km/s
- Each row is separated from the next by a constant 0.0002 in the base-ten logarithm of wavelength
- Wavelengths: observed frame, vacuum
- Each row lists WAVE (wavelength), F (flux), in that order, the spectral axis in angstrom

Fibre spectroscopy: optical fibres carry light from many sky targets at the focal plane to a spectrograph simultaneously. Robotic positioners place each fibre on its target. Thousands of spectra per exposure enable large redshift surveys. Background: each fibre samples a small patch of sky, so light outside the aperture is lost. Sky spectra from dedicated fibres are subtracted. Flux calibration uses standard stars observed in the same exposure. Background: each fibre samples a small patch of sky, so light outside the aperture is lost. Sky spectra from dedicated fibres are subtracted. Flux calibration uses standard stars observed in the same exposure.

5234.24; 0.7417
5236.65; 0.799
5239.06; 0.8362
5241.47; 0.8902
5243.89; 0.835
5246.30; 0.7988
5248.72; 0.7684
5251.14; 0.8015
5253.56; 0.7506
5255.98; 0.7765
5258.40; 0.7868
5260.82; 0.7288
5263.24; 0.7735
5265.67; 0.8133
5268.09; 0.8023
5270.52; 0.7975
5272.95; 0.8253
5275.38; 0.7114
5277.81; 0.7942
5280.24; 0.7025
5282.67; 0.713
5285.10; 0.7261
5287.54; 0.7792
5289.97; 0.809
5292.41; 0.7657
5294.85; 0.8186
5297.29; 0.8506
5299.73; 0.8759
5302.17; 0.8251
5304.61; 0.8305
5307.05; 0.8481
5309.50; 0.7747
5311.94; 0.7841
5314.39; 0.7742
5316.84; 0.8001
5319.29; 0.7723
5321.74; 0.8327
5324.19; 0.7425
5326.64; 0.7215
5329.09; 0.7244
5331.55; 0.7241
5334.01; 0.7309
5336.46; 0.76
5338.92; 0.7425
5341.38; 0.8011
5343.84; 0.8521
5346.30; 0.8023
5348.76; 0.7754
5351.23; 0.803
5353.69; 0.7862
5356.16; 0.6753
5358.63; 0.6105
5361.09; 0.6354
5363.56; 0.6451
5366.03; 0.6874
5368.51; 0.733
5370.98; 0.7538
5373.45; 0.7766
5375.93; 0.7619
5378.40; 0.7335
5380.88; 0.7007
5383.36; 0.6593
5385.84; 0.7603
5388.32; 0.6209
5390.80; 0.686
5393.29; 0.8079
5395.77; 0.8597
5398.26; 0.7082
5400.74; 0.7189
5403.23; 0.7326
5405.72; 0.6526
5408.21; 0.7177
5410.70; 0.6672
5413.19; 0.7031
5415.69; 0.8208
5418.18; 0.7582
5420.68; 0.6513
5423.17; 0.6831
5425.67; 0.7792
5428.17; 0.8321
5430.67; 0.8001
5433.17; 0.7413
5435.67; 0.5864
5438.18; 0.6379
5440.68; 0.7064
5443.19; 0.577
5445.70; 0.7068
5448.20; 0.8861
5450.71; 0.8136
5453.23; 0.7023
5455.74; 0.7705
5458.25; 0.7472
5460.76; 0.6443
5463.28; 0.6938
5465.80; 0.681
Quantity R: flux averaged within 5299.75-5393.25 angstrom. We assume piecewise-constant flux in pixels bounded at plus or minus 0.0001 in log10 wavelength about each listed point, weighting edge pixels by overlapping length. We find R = 0.749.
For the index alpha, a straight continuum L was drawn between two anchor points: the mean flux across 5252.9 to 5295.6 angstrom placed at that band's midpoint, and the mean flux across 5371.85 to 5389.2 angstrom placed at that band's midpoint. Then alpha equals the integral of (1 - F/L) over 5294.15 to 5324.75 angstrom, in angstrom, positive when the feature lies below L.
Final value -2.34 angstrom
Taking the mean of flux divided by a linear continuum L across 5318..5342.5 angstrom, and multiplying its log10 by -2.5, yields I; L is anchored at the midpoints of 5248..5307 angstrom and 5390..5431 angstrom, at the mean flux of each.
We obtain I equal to 0.02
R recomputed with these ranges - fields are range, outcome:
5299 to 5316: 0.814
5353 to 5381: 0.707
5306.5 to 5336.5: 0.767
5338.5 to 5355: 0.797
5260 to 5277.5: 0.781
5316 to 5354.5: 0.773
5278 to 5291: 0.749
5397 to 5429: 0.724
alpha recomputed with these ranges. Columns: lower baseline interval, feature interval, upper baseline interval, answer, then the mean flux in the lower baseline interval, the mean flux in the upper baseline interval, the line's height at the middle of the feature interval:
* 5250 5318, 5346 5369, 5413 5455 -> 1.5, 0.787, 0.73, 0.759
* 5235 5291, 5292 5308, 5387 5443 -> -1.4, 0.783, 0.719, 0.767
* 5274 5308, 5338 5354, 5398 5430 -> -0.7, 0.789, 0.727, 0.761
